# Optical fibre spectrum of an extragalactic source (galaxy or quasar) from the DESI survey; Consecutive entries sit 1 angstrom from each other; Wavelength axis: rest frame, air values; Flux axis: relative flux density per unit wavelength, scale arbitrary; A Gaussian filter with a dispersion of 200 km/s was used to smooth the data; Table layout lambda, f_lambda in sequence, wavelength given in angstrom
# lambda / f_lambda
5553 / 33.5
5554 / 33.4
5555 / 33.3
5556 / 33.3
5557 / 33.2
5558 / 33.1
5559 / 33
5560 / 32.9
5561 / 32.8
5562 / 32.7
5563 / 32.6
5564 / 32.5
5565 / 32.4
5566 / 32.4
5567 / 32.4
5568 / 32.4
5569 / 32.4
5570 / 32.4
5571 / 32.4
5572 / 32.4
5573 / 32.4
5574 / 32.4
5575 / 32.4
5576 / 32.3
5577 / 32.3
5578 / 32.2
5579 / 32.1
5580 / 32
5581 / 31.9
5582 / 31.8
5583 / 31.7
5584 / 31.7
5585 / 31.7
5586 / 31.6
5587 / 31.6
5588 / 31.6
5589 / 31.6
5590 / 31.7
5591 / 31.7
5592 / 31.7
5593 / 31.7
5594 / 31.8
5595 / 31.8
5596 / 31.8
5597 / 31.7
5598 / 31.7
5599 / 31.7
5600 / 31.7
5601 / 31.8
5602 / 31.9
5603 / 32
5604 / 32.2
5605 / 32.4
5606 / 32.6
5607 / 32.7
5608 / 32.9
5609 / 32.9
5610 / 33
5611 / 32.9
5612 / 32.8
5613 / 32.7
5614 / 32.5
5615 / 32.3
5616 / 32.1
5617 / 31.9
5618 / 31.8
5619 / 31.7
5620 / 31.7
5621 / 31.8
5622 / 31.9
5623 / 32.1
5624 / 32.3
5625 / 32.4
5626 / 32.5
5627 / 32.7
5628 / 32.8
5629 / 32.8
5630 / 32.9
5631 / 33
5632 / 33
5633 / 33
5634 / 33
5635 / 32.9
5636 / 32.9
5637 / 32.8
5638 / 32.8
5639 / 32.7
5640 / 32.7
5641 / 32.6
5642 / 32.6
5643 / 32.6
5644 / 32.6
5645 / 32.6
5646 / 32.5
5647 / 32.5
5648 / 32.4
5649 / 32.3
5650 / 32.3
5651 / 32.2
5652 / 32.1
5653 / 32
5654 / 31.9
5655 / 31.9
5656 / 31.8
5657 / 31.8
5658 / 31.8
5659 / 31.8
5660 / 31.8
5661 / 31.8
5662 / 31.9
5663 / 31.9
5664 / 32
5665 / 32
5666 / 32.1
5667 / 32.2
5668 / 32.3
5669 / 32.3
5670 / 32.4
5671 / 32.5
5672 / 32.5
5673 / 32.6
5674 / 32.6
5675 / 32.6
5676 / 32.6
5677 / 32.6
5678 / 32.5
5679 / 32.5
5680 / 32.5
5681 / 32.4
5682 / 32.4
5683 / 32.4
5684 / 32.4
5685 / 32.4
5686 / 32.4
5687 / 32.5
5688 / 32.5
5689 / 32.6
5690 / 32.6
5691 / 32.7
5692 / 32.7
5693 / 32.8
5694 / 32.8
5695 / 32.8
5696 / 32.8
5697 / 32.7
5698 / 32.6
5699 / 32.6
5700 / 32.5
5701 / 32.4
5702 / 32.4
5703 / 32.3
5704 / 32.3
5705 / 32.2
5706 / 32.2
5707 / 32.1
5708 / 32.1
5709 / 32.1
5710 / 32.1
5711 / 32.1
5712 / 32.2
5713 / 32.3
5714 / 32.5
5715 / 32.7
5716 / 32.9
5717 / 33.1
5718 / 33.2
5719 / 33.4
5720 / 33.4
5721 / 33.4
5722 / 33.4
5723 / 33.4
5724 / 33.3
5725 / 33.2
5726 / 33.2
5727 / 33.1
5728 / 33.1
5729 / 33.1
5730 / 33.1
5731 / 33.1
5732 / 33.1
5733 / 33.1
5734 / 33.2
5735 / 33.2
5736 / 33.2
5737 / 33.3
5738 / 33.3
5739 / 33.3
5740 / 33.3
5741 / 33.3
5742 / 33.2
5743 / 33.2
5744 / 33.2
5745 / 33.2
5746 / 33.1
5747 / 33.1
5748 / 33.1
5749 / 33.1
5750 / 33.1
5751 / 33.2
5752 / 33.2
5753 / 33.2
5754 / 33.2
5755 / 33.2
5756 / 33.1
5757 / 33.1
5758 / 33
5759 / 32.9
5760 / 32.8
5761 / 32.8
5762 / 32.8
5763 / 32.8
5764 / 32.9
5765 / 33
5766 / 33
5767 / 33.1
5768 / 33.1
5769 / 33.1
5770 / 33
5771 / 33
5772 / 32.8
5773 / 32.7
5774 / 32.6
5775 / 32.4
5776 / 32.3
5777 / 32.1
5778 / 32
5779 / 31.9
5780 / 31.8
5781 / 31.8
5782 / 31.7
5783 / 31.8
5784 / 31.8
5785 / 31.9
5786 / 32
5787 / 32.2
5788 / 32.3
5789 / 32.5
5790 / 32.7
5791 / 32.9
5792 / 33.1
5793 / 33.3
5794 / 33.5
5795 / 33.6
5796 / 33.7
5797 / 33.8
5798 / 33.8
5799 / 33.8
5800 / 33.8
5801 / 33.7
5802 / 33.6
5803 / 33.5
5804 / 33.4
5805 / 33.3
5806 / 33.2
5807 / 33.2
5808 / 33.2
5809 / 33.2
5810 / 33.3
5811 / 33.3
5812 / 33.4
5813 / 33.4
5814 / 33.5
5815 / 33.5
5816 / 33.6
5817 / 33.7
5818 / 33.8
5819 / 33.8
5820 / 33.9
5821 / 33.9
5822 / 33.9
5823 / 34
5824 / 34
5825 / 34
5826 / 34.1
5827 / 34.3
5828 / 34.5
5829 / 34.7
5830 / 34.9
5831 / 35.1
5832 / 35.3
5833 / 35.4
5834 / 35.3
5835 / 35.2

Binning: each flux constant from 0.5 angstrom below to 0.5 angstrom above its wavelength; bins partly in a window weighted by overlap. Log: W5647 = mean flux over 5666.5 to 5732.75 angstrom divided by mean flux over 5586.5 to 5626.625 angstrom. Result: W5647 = 1.02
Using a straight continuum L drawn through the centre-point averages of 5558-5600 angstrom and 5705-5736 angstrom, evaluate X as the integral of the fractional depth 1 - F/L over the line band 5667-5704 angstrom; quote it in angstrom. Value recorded 0.2 angstrom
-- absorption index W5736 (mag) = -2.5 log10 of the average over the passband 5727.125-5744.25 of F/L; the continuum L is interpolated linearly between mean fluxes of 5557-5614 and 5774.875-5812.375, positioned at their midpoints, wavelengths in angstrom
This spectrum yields -0.02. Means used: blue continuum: 32.2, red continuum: 32.9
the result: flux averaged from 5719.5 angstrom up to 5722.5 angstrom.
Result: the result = 33.4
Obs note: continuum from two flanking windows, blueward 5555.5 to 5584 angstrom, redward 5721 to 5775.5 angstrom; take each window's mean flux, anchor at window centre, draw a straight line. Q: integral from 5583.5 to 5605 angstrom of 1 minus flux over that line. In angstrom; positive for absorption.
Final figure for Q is 0.5 angstrom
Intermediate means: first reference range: 32.4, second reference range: 33.1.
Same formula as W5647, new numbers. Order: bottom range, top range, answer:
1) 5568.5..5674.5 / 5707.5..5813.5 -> 1.02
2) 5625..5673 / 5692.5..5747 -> 1.01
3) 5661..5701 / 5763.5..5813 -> 1.01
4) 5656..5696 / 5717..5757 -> 1.03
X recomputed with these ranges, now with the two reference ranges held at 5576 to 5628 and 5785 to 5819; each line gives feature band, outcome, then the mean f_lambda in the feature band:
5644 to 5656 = 0.0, 32.2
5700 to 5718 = 0.2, 32.4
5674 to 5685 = 0.0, 32.5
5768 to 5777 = 0.1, 32.7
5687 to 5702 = 0.0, 32.6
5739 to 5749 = -0.1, 33.2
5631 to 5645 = -0.2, 32.8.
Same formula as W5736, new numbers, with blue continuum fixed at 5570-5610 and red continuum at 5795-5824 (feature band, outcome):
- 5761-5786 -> 0.03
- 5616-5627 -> 0.01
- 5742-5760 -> 0.00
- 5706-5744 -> 0.00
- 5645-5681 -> 0.01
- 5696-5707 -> 0.01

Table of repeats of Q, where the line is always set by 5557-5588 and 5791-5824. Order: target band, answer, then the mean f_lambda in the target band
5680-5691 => 0.1 angstrom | 32.5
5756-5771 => 0.2 angstrom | 33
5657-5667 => 0.3 angstrom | 31.9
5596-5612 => 0.1 angstrom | 32.3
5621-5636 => 0.0 angstrom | 32.6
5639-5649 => 0.0 angstrom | 32.6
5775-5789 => 0.6 angstrom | 32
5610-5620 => 0.1 angstrom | 32.3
